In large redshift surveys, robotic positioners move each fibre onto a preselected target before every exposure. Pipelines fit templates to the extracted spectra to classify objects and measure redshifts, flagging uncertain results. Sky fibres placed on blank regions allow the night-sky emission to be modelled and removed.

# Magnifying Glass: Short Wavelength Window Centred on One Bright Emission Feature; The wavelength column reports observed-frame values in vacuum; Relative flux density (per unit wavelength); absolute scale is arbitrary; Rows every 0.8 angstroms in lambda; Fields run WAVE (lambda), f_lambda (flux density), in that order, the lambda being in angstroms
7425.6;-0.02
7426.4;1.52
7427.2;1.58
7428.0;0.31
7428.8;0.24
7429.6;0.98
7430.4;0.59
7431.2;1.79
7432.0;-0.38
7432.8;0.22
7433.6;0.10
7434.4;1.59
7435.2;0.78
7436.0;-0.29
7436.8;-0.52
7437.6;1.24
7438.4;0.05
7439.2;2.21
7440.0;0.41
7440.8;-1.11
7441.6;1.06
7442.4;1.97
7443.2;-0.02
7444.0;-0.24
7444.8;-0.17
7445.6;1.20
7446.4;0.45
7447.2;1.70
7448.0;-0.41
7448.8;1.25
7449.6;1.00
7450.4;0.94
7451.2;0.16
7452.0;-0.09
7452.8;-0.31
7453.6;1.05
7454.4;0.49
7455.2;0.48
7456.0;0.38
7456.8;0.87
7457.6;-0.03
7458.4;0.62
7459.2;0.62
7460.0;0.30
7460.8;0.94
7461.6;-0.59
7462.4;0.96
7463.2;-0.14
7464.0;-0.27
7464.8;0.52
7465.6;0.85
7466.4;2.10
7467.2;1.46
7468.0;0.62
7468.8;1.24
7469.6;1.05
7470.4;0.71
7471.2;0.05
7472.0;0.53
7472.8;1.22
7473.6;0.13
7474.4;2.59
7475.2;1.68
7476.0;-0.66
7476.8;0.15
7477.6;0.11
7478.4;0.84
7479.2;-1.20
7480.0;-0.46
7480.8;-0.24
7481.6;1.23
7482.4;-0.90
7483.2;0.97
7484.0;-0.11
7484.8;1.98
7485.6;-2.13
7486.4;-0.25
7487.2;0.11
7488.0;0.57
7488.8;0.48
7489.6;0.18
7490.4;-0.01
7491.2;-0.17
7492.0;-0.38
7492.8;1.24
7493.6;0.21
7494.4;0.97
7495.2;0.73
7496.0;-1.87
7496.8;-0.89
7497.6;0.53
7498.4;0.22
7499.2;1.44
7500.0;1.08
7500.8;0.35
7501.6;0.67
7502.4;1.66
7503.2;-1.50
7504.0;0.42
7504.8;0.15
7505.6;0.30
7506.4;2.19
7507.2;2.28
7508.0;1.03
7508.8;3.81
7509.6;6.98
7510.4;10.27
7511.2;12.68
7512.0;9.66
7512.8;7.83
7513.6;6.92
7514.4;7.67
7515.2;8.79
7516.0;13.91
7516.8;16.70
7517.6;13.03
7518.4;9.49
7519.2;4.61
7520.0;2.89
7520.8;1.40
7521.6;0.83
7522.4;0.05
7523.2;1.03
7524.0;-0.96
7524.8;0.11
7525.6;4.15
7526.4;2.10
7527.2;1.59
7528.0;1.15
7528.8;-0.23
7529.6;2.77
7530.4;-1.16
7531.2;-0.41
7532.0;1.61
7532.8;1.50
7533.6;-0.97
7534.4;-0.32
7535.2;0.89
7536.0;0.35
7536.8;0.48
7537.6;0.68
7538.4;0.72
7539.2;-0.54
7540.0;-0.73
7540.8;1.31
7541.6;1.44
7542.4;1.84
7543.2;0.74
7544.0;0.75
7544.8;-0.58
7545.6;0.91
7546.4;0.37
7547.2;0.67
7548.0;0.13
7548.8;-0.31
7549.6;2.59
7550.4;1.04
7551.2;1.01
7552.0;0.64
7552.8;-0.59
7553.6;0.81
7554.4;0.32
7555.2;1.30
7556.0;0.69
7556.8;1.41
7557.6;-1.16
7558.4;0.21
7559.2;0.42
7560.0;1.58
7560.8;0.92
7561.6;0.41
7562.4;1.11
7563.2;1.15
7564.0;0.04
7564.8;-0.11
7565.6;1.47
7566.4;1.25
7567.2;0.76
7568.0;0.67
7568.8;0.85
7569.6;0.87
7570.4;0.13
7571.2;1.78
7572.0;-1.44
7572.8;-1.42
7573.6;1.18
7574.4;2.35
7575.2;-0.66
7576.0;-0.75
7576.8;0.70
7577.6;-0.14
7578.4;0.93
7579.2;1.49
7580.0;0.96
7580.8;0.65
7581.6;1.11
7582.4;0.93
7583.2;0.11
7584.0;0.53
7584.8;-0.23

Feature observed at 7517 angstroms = [O II]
